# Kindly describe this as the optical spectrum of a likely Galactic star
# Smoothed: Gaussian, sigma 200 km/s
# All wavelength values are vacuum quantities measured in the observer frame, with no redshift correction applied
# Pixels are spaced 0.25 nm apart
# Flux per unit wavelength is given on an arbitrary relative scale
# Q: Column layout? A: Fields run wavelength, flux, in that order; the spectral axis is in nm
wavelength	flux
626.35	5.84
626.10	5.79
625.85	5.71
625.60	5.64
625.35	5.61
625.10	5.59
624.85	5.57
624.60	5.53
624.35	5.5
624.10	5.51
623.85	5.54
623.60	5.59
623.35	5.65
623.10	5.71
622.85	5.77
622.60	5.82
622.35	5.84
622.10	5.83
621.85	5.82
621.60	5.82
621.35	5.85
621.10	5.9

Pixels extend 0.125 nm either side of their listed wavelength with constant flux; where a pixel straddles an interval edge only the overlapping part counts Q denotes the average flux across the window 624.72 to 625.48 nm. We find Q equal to 5.59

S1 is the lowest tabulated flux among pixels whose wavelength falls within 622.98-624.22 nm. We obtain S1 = 5.51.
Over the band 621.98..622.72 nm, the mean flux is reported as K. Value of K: 5.83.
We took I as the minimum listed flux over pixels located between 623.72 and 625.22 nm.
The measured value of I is 5.5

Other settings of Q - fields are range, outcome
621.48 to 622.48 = 5.83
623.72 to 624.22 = 5.53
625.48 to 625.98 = 5.68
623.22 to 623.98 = 5.59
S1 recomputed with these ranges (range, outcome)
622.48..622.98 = 5.77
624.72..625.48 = 5.57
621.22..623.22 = 5.71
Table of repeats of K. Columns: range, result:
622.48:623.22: 5.77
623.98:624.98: 5.53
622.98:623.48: 5.68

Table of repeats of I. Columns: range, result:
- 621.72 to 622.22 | 5.82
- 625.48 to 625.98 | 5.64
